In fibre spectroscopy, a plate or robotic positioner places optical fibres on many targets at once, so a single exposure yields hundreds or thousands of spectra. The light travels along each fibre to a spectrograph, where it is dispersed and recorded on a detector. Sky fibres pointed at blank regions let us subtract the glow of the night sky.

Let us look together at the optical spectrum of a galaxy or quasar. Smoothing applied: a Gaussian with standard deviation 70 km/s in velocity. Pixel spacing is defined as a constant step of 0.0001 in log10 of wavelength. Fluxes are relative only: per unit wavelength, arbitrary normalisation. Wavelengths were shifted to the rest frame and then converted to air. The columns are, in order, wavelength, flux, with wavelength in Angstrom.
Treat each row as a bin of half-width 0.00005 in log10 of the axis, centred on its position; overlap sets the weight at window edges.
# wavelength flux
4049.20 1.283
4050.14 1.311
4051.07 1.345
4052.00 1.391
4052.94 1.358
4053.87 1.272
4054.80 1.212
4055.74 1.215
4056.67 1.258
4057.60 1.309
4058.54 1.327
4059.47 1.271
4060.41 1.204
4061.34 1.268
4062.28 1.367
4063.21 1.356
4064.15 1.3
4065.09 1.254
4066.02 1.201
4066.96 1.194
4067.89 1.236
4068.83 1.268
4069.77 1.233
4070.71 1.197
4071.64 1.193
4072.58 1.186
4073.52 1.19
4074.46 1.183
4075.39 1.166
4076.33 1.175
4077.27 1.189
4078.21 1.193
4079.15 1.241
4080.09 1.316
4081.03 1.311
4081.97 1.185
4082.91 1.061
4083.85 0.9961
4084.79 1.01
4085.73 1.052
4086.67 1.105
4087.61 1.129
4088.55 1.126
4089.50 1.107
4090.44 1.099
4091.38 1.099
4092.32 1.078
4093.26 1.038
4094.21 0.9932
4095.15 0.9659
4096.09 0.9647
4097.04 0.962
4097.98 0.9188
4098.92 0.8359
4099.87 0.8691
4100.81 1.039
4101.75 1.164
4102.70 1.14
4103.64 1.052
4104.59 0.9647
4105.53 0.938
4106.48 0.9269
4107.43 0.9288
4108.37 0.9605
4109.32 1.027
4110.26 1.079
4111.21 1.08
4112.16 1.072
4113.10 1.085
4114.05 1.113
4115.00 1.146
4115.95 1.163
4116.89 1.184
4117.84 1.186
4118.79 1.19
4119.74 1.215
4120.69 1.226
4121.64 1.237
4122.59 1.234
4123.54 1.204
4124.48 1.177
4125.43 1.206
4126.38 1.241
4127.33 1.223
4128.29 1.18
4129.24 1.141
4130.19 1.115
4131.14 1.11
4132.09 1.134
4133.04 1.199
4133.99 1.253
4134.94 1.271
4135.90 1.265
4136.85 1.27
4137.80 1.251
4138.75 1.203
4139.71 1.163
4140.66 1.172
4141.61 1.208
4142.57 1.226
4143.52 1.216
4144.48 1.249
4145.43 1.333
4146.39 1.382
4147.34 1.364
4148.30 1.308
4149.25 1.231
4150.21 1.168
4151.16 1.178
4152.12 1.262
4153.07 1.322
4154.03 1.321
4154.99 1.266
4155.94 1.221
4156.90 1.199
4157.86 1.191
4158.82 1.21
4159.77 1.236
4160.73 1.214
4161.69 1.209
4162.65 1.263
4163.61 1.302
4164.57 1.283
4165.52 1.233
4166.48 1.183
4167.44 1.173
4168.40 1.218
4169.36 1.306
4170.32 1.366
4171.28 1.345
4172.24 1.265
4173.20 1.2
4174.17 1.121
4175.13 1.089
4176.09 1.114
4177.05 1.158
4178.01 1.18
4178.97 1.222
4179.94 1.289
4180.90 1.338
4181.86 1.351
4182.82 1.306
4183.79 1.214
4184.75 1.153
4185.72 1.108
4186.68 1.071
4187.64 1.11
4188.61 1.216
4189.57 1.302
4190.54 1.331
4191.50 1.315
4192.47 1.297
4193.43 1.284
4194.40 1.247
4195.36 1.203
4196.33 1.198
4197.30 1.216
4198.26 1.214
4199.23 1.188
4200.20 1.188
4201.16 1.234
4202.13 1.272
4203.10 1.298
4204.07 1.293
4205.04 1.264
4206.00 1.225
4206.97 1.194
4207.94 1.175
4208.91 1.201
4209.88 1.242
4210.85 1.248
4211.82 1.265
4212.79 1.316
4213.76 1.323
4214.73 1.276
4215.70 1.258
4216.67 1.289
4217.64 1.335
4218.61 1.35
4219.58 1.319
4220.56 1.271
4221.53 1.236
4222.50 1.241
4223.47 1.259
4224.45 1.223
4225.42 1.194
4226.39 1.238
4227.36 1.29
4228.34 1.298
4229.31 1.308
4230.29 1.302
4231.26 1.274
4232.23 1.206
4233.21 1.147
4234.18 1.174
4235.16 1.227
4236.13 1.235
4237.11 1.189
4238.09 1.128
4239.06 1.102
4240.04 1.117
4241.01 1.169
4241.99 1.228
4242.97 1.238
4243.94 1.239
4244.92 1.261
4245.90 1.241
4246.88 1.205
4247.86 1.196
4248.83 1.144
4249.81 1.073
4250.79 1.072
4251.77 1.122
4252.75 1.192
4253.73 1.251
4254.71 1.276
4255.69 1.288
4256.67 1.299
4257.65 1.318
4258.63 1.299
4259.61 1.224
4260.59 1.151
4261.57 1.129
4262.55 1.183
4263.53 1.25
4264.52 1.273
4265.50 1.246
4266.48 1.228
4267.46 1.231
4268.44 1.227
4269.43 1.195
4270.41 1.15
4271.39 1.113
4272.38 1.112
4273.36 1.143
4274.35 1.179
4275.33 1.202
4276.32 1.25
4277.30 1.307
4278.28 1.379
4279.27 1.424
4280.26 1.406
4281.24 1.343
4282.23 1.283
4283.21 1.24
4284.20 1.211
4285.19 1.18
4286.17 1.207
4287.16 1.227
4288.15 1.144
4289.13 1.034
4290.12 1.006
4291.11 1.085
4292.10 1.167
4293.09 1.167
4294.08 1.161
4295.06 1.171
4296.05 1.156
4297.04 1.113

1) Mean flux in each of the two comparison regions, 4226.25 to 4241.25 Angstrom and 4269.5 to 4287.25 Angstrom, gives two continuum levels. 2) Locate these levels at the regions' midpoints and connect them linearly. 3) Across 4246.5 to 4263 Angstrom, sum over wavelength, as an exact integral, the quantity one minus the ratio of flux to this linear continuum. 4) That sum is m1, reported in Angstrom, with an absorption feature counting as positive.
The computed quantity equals 0.3 Angstrom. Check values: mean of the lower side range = 1.21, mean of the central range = 1.2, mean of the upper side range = 1.24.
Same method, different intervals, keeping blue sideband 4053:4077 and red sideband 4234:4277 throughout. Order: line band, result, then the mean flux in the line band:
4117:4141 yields 0.5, 1.2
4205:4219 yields -0.6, 1.26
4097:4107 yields 2.0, 0.983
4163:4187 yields -0.1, 1.22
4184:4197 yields 0.0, 1.22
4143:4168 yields -0.6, 1.25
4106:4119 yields 1.6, 1.08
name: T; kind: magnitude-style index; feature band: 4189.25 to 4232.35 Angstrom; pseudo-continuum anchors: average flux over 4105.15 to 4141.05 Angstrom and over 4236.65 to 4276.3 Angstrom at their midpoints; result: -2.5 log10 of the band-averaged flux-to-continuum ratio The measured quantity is -0.070 mag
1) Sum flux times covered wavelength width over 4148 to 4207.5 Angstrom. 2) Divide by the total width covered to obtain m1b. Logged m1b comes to 1.23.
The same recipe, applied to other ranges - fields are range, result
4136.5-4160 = 1.25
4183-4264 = 1.23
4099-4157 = 1.17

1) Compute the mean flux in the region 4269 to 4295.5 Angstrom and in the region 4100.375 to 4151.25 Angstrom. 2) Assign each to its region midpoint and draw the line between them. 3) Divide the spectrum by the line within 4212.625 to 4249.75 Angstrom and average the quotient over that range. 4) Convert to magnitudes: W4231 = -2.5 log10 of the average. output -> -0.039 mag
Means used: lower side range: 1.17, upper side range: 1.2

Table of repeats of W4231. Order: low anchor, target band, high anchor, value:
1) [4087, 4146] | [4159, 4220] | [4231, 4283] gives -0.062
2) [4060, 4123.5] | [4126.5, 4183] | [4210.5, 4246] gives -0.048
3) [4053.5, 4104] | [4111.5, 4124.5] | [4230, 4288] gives -0.005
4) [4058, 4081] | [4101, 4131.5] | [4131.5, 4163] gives 0.109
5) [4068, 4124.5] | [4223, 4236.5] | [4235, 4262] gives -0.047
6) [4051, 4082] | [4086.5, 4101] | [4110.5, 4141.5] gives 0.197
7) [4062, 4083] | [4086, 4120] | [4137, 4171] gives 0.173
